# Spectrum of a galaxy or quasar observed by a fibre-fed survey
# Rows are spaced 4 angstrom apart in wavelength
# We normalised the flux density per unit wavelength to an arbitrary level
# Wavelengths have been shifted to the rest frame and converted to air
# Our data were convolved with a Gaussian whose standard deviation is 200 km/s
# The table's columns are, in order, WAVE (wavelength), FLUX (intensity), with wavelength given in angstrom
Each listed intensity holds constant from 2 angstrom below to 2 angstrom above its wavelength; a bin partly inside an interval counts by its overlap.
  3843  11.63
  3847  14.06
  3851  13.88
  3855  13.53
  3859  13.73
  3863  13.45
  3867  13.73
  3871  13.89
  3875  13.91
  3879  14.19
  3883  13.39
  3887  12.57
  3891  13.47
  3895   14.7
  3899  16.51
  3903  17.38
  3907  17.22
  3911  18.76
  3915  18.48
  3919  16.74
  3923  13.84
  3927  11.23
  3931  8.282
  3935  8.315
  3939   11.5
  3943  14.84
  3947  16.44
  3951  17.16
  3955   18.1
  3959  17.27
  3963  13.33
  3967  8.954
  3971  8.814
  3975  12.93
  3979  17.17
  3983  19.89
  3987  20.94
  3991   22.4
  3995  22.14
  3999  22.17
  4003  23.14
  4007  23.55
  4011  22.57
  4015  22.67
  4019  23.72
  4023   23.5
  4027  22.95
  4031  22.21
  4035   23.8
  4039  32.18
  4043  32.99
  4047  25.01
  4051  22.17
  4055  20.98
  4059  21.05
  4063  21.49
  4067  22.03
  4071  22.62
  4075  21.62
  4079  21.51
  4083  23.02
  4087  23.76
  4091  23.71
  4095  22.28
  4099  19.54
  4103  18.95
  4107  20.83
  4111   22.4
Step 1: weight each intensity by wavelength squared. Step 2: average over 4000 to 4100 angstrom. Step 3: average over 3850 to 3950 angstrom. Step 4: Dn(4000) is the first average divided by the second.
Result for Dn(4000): 1.78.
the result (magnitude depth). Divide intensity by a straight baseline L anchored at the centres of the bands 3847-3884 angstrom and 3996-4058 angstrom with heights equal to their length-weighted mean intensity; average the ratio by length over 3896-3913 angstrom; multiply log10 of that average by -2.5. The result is -0.07 mag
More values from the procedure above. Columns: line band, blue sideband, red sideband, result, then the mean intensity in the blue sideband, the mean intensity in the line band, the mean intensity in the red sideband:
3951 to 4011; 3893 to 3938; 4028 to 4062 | 0.11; 14.6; 18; 24.9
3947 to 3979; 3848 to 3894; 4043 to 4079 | 0.26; 13.6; 14.2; 22.7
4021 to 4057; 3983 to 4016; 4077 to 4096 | -0.12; 22.3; 25.1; 22.9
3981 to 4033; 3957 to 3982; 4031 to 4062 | -0.19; 13.4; 22.5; 25.1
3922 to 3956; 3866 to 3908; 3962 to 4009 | 0.25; 14.6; 13.1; 18.1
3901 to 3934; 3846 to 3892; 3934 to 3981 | -0.10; 13.6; 15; 13.9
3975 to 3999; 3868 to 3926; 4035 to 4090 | 0.00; 15.3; 20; 23.9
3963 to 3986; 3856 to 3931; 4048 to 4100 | 0.29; 14.7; 13.9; 22.1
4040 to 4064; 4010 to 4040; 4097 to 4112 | -0.07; 24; 24.4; 20.3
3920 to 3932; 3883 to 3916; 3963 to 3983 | 0.25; 15.9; 11.8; 12.9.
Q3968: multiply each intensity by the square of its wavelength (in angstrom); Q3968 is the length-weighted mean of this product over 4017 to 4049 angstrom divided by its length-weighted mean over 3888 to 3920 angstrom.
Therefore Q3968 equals 1.67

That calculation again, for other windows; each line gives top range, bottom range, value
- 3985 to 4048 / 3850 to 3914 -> 1.75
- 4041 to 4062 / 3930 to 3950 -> 2.08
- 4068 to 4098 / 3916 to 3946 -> 1.95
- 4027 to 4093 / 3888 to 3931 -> 1.66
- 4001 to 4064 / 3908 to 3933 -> 1.74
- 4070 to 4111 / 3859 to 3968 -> 1.65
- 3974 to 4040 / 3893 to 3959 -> 1.54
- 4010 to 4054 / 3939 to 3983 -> 1.76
